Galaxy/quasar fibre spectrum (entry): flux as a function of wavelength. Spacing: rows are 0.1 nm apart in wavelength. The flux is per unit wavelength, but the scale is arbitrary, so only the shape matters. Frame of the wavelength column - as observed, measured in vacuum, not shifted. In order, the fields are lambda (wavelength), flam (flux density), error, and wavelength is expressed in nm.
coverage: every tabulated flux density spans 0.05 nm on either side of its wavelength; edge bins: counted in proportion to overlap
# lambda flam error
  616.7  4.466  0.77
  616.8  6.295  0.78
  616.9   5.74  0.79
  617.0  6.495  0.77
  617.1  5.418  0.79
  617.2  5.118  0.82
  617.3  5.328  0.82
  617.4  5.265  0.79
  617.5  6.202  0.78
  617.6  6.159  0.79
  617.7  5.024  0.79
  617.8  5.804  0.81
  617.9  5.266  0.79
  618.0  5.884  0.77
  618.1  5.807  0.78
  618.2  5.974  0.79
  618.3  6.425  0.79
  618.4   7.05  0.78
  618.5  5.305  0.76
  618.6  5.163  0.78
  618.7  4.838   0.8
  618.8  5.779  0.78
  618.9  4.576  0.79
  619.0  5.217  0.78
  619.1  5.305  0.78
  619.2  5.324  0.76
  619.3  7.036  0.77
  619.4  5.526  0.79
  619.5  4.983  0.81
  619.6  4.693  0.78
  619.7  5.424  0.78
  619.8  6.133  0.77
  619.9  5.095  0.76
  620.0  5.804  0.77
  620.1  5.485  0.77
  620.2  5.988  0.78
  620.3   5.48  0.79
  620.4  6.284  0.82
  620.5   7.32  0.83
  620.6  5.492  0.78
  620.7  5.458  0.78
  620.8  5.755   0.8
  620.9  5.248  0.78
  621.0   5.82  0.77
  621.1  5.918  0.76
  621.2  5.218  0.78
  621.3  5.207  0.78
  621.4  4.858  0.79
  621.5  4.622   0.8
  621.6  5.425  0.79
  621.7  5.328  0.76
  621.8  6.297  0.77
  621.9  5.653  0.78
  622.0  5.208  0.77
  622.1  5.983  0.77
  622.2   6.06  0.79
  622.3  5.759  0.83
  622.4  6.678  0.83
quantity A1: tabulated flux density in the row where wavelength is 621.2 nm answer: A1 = 5.218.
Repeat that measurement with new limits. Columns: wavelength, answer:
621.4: 4.858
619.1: 5.305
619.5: 4.983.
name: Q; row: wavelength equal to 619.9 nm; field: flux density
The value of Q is 5.095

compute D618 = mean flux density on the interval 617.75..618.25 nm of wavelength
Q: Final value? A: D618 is 5.75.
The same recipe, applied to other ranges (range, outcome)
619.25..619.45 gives 6.28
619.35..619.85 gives 5.35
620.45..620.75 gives 6.09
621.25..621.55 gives 4.9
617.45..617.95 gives 5.69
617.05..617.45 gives 5.28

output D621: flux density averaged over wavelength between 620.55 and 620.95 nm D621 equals 5.49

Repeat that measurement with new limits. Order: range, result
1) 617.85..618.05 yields 5.57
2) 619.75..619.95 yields 5.61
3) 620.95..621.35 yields 5.54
